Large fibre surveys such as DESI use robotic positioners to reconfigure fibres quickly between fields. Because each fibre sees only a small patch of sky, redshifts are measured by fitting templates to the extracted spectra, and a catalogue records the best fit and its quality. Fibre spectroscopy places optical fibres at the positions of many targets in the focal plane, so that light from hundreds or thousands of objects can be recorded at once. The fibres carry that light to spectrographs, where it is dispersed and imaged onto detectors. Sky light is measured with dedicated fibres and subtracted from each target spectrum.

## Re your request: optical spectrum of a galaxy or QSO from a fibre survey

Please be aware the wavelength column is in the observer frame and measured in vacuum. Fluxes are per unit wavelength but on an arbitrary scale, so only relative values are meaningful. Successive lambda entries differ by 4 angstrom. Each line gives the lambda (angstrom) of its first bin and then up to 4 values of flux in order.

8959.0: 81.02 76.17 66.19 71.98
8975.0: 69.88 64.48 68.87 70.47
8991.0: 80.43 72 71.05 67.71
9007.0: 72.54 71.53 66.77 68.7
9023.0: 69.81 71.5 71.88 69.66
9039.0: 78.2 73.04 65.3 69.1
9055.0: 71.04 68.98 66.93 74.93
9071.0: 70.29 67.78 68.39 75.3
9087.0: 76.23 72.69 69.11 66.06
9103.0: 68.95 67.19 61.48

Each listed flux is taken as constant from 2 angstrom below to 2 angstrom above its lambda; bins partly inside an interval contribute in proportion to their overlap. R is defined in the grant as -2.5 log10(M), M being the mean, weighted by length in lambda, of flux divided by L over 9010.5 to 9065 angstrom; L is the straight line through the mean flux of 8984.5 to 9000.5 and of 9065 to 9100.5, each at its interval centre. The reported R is 0.034 mag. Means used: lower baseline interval 73.4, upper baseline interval 71.3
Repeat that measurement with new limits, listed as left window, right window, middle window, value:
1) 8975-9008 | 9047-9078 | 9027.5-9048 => -0.03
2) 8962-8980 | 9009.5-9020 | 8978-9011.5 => -0.03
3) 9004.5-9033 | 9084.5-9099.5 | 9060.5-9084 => 0.01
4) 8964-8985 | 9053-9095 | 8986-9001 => -0.07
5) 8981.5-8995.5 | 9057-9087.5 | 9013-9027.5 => 0.05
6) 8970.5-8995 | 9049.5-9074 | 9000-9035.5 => 0.01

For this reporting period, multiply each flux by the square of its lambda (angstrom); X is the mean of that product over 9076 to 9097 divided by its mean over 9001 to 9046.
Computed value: 1.03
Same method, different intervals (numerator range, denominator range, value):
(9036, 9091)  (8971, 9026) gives 1.03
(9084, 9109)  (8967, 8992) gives 1.03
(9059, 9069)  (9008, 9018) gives 1.03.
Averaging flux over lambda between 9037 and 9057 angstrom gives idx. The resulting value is 71.3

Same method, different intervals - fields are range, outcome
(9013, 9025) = 68.4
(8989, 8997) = 76.2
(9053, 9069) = 70.5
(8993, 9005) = 70.3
